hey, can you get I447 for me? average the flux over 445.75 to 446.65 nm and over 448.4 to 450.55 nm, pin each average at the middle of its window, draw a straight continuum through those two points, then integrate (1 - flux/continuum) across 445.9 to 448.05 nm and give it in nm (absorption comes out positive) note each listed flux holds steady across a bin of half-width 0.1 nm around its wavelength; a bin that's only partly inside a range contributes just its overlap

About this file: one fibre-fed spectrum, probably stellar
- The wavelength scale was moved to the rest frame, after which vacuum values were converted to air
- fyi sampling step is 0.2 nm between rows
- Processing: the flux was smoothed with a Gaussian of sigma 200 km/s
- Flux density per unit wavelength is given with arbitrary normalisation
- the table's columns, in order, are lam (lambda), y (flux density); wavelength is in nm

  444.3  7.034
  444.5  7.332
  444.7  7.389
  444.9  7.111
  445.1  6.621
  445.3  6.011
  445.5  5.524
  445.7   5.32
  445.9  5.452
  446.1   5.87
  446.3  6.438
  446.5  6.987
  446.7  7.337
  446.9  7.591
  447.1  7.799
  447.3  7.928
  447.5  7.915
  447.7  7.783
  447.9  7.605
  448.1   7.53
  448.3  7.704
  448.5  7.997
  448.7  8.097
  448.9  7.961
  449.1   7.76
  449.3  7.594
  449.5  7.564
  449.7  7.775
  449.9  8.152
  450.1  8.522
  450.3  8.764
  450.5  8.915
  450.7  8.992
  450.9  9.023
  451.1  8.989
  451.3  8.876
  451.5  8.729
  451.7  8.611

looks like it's -0.188 nm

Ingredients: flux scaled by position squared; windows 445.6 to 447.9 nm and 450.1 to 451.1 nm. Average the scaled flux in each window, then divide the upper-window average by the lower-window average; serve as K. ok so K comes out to 1.30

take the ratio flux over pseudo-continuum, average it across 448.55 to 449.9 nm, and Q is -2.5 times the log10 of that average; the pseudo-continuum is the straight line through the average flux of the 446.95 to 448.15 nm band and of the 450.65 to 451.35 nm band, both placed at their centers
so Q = 0.07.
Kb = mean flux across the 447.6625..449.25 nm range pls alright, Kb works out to 7.8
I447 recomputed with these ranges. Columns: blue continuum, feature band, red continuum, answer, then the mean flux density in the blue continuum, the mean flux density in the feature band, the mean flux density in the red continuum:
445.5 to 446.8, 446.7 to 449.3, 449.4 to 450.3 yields -0.243 nm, 6.18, 7.78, 8.09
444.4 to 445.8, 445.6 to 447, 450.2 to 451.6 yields 0.113 nm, 6.47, 6.43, 8.9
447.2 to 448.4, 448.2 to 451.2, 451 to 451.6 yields 0.037 nm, 7.74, 8.25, 8.86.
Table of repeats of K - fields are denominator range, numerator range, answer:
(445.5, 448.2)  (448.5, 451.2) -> 1.20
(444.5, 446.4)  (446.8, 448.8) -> 1.26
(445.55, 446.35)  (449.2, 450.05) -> 1.39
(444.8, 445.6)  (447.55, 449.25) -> 1.25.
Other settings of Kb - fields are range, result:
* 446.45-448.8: 7.7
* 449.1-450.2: 7.91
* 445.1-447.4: 6.57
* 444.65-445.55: 6.54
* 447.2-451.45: 8.17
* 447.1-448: 7.81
